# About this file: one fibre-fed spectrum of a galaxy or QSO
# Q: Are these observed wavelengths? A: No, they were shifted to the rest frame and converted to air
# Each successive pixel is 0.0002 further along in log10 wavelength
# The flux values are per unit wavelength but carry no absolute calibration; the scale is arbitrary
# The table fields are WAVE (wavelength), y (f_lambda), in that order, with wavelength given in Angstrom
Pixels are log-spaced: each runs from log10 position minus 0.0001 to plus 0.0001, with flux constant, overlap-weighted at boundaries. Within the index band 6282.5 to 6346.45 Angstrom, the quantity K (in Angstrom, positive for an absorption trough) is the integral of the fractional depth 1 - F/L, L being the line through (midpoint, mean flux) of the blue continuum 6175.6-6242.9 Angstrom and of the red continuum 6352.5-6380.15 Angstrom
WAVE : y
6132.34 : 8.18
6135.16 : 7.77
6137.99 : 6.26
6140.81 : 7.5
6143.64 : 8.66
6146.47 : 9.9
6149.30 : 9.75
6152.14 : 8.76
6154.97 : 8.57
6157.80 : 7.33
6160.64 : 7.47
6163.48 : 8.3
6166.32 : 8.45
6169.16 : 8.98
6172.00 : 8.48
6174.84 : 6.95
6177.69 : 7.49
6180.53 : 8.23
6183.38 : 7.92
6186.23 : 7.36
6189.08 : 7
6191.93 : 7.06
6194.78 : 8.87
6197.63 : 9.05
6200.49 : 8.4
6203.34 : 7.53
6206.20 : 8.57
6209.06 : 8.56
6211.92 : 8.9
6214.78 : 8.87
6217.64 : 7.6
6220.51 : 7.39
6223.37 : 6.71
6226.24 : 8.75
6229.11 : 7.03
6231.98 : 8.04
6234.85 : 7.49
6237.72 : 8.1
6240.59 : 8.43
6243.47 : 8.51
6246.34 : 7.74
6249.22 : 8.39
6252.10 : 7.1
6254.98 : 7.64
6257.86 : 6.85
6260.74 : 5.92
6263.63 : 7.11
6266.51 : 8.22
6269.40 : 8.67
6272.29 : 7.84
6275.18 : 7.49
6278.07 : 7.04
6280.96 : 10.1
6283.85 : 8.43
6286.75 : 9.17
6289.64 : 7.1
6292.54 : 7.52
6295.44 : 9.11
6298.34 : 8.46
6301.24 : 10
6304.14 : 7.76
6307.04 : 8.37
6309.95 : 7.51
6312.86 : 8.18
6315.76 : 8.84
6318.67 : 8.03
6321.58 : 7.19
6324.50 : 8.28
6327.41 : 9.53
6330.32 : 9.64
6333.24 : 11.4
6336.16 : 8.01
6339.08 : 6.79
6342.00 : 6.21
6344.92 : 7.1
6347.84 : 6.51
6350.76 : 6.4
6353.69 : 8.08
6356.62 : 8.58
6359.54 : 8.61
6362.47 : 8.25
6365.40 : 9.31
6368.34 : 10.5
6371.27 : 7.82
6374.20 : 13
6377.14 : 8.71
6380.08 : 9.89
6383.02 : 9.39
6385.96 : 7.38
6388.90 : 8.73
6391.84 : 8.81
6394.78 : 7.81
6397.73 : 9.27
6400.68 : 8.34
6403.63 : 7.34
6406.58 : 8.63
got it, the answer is 3.8 Angstrom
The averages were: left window 7.97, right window 9.26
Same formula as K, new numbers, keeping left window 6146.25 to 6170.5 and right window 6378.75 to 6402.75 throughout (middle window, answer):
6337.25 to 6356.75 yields 3.67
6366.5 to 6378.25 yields -1.86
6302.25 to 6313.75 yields 0.80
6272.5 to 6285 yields 0.56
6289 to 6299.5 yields 0.61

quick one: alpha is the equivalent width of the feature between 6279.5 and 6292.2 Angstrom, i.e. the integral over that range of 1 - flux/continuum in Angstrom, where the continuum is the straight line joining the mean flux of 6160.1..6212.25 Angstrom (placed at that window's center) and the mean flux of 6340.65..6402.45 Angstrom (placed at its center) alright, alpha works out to -0.4 Angstrom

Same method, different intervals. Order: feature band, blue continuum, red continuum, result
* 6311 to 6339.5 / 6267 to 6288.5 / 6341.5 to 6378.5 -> -0.8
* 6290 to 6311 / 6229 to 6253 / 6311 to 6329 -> -0.3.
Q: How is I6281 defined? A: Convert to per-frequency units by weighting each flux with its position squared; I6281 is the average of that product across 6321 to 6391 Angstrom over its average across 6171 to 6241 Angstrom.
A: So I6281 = 1.1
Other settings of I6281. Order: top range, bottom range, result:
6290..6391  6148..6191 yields 1.11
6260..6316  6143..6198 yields 1.03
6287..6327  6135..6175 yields 1.05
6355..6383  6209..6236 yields 1.25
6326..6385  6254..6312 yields 1.11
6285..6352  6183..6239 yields 1.06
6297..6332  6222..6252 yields 1.11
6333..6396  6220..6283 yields 1.13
